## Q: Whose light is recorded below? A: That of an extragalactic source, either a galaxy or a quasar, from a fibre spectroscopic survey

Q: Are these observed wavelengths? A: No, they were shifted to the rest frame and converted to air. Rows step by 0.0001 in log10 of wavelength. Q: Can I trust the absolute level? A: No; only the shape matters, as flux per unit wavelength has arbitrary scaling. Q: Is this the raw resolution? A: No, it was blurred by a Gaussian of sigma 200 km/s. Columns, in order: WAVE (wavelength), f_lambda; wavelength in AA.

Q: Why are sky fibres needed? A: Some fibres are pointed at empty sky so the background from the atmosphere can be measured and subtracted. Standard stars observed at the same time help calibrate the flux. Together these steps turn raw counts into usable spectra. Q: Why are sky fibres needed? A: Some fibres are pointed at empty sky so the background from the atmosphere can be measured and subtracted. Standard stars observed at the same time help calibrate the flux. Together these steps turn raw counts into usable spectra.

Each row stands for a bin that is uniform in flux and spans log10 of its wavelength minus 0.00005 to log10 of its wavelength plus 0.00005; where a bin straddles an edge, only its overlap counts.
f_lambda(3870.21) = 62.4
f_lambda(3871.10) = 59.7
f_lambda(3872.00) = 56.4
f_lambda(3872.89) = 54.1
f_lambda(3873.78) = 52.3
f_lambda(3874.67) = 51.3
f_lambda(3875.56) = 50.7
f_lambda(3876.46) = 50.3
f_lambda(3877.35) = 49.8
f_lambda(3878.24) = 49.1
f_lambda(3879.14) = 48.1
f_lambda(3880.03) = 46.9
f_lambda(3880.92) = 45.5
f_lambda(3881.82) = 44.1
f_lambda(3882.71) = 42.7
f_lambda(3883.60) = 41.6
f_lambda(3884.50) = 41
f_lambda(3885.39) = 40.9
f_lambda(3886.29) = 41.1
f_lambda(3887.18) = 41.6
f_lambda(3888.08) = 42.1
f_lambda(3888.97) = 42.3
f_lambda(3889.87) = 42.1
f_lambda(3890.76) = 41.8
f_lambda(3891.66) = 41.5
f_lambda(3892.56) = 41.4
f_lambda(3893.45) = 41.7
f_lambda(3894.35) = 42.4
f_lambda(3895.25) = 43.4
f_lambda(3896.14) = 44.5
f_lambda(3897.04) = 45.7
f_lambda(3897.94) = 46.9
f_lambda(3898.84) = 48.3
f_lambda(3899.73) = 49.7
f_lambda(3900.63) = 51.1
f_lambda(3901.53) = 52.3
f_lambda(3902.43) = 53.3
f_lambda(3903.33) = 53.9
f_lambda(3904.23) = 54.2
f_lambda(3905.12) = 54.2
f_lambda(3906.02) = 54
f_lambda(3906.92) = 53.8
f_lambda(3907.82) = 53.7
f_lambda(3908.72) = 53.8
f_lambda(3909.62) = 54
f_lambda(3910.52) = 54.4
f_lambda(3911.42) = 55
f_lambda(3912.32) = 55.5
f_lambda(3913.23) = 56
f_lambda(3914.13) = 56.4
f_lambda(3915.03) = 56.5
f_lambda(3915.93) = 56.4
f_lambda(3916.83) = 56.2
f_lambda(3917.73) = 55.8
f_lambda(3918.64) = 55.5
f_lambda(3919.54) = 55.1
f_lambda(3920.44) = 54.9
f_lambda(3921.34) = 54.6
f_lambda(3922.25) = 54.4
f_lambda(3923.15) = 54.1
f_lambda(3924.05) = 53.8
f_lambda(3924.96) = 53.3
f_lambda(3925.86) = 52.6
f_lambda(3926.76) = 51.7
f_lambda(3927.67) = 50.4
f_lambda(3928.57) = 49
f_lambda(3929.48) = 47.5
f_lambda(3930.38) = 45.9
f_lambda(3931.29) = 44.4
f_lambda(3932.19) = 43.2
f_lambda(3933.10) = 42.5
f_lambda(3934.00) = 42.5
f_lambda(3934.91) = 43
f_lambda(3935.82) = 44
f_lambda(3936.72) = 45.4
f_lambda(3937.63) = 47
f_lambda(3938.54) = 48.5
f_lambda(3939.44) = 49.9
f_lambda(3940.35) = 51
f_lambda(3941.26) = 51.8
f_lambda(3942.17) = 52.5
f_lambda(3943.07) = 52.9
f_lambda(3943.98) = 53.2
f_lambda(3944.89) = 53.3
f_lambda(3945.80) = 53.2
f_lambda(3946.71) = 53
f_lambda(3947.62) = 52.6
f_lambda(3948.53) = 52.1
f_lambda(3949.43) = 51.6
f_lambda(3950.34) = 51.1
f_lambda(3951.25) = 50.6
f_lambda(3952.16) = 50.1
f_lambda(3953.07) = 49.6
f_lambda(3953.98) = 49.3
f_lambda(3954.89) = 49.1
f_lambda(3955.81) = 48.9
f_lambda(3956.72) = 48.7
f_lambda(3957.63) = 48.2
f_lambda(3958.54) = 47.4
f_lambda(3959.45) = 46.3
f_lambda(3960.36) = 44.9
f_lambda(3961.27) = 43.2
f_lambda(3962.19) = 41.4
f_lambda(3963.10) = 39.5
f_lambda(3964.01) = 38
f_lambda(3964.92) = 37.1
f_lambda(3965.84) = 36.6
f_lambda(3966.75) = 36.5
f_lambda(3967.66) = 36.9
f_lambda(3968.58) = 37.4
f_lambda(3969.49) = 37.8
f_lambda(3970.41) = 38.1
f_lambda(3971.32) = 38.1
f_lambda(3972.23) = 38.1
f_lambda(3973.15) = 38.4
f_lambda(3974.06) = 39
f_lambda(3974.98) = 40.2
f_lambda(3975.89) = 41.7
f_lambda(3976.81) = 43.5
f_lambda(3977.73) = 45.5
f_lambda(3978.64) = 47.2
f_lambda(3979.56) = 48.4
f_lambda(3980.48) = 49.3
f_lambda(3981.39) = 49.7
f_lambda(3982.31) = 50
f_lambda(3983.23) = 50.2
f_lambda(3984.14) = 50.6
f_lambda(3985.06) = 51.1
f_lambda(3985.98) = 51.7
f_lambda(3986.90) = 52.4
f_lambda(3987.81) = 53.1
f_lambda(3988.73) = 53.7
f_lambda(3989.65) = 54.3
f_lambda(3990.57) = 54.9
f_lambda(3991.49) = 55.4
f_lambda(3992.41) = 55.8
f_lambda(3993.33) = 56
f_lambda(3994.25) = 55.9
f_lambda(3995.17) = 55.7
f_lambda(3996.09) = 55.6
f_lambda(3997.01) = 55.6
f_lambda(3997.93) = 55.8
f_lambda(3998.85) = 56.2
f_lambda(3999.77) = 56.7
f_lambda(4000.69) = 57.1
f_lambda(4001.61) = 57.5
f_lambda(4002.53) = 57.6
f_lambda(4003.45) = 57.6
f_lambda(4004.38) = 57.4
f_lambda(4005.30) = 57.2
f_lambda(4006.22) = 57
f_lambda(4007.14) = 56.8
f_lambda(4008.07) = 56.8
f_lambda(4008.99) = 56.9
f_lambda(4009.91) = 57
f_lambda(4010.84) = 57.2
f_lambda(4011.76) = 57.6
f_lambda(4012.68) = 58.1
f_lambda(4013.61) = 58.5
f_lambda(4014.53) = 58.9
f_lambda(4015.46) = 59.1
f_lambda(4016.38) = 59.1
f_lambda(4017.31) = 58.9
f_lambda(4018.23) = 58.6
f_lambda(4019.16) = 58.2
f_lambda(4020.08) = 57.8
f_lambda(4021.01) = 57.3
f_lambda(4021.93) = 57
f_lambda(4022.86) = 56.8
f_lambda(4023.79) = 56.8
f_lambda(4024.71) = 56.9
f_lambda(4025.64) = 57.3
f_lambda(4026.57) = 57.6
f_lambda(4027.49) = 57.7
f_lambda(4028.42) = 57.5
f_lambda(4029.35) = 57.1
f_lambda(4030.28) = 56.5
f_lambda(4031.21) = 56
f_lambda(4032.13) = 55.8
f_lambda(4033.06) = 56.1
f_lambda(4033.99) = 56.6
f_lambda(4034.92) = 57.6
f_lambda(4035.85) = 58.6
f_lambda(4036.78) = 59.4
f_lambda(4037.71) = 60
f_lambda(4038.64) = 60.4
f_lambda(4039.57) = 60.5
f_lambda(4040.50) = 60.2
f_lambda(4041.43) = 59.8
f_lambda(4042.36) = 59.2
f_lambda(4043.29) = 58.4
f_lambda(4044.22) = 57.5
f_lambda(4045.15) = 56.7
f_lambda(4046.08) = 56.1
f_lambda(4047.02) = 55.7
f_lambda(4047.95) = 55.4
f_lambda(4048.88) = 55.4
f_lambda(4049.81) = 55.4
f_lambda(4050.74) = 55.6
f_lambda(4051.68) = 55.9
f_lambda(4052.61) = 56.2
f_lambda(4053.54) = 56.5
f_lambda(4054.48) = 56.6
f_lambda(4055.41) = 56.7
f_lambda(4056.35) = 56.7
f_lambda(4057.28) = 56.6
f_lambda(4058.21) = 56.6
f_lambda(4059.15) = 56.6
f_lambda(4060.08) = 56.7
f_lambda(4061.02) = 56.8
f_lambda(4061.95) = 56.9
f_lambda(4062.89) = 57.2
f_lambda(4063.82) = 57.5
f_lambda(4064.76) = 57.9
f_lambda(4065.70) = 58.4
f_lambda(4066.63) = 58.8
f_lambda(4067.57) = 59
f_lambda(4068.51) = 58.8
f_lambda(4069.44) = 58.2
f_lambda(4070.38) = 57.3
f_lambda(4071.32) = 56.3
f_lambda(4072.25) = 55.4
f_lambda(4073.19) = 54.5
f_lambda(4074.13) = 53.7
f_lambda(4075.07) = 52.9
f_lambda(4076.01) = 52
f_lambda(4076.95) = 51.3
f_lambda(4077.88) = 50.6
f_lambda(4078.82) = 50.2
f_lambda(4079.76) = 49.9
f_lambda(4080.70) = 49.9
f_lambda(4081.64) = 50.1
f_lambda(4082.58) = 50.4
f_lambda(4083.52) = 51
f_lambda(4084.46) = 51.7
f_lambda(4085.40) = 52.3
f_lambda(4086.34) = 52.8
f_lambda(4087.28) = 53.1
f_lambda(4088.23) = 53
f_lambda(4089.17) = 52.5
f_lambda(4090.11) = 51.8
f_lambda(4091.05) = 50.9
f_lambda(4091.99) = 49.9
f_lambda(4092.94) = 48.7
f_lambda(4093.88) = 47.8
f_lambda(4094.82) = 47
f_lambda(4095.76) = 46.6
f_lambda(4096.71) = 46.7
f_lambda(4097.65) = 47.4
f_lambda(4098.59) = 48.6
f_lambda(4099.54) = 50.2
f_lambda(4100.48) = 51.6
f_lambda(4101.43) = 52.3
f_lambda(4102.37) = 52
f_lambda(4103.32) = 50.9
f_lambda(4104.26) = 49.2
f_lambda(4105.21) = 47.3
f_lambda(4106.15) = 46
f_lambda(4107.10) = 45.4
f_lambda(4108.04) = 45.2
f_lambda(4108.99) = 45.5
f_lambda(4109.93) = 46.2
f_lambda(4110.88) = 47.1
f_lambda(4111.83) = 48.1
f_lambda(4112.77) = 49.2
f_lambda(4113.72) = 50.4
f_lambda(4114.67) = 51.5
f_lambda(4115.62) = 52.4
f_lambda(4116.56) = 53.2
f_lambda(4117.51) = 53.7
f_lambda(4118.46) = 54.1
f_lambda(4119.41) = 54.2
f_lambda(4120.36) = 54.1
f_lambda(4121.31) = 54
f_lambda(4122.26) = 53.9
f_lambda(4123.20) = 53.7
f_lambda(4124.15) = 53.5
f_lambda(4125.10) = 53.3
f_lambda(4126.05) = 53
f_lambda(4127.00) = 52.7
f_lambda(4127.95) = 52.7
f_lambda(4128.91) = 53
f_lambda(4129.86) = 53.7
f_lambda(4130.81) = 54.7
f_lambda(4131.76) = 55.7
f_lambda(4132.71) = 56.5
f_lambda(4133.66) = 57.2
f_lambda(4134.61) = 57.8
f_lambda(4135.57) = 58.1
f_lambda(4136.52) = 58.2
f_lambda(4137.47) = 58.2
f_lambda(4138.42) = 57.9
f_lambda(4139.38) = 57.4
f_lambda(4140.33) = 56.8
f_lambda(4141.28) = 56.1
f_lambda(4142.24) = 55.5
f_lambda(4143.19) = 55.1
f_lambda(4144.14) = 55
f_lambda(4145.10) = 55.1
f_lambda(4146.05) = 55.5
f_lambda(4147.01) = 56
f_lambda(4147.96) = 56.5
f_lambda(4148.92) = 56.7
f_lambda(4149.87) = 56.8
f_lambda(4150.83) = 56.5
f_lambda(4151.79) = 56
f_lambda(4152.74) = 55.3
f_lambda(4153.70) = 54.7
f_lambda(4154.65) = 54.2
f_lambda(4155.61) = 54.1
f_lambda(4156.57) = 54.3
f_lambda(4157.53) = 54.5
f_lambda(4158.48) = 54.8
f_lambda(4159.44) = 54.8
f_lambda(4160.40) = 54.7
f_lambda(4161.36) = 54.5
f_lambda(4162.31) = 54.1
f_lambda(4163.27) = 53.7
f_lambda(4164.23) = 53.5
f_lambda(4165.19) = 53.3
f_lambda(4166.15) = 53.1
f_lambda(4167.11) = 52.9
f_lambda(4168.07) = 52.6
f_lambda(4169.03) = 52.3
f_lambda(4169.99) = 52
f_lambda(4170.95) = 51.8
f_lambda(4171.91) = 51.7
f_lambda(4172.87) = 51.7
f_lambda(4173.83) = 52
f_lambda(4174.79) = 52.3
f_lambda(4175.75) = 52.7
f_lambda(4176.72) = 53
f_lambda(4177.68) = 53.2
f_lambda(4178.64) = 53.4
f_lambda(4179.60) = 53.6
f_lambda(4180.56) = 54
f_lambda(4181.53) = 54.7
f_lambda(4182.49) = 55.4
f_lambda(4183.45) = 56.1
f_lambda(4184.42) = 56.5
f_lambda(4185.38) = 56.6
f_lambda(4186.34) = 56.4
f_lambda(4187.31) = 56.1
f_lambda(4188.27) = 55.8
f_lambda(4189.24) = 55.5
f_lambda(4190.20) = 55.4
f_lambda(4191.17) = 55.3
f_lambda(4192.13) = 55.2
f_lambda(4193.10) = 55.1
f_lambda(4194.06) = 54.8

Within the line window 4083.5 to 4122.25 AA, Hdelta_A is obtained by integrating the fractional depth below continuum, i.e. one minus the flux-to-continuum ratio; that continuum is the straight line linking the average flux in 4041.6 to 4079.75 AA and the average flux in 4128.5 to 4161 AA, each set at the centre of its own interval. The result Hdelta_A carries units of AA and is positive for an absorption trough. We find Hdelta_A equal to 4.0 AA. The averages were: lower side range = 56.1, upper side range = 55.8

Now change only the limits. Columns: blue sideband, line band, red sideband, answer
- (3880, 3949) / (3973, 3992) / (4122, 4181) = 0.8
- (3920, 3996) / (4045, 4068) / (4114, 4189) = -2.4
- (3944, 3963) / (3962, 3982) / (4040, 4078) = 3.8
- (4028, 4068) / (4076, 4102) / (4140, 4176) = 2.7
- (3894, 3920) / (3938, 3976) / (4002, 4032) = 6.3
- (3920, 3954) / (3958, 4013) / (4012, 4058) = 4.6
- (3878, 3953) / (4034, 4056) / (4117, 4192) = -2.2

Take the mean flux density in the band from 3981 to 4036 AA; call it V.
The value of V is 56.2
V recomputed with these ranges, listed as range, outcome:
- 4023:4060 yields 57.2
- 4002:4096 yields 55.8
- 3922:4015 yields 49.7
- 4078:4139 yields 51.6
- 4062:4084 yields 54.4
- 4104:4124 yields 50.3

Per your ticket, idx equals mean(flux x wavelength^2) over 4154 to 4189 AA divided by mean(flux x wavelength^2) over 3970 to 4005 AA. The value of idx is 1.16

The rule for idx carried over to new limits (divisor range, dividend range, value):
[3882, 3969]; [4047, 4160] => 1.21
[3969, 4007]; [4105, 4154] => 1.13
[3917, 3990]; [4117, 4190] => 1.27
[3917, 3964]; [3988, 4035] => 1.19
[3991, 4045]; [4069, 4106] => 0.92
